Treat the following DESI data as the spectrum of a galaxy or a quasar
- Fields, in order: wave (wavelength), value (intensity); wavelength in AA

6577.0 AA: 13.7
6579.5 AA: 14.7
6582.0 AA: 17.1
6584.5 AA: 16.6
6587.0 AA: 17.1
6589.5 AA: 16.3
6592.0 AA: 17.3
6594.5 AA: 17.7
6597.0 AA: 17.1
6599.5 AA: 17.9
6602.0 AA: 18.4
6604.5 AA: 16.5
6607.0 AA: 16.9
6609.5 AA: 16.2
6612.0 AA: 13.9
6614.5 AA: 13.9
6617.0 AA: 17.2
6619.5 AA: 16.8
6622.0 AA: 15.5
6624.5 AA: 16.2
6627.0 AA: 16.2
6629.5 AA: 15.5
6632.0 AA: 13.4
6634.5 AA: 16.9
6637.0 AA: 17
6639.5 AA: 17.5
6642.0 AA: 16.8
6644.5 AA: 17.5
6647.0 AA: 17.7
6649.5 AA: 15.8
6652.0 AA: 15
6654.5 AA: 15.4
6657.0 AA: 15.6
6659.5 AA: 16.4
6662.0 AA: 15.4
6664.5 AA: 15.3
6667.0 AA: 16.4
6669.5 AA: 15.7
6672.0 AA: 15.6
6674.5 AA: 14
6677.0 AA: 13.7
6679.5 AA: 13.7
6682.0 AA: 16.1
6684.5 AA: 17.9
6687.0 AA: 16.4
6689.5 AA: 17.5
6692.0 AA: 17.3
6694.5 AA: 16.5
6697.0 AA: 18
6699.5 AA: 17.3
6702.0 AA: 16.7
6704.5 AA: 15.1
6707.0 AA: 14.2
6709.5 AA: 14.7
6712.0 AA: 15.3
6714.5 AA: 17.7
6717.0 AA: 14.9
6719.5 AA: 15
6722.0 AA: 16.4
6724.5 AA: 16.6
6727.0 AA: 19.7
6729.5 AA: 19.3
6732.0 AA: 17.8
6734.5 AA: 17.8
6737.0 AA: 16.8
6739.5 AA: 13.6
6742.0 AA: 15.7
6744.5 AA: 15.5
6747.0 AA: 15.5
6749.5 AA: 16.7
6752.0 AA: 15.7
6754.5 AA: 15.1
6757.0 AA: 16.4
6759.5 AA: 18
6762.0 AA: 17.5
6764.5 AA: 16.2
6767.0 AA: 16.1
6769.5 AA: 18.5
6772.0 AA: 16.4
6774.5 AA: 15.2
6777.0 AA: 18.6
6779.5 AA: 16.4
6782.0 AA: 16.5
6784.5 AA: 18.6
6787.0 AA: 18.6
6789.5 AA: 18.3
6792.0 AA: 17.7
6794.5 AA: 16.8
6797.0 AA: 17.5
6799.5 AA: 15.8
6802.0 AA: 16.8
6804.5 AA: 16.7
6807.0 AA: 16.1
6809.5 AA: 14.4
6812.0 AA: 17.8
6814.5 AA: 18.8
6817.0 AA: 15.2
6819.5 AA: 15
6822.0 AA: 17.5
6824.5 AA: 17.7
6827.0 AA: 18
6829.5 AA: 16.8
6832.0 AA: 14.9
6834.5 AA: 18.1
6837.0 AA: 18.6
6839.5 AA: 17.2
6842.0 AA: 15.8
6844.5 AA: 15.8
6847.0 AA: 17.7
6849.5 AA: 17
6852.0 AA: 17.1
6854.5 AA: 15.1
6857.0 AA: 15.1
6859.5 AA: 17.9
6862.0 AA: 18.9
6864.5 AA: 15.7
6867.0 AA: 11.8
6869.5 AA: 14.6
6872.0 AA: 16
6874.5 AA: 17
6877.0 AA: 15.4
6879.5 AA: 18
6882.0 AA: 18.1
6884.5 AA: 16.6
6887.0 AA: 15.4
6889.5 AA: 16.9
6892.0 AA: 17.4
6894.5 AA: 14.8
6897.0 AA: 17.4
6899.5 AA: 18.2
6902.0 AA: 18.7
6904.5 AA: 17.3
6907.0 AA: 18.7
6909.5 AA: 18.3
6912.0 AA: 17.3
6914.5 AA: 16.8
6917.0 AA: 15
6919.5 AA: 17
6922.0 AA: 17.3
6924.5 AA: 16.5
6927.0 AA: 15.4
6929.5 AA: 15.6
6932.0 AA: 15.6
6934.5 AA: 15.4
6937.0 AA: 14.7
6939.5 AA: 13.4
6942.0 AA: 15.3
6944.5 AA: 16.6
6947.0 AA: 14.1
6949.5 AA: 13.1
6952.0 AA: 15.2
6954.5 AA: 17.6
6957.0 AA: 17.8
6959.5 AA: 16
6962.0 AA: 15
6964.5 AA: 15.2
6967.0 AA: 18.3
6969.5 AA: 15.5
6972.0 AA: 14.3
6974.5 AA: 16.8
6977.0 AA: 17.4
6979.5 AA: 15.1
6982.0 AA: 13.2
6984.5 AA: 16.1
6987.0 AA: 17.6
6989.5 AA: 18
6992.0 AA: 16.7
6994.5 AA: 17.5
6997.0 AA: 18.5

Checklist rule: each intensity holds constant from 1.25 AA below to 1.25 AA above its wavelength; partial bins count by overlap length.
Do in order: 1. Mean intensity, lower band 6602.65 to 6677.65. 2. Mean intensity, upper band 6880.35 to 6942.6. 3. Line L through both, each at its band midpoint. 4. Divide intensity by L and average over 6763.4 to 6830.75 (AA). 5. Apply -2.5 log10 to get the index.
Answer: -0.05 mag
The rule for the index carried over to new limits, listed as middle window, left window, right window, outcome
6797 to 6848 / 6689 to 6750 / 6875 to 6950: -0.022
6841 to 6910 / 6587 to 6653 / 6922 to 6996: -0.043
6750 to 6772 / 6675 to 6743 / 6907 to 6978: -0.027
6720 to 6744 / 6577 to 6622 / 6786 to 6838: -0.011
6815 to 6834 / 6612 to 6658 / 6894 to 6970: -0.028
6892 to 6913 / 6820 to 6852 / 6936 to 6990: -0.079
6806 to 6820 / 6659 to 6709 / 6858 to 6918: 0.011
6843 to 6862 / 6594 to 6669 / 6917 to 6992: -0.047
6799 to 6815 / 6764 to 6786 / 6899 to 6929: 0.030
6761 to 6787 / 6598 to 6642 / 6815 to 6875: -0.044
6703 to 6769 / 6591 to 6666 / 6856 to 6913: 0.012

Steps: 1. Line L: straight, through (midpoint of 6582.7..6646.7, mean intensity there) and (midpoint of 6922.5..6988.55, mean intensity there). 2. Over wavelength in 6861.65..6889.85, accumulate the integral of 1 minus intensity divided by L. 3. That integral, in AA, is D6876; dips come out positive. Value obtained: -0.4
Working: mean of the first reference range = 16.5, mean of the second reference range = 15.7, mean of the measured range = 16.1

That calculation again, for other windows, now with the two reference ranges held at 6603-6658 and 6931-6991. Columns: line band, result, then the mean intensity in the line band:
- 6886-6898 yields -0.4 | 16.4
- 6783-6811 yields -2.0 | 17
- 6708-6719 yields 0.3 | 15.6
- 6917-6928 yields -0.4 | 16.4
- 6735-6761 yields 0.0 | 16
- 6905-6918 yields -1.2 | 17.3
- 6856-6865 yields -0.7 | 17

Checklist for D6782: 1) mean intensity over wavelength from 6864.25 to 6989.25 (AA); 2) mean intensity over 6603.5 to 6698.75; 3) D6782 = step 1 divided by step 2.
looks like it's 1.01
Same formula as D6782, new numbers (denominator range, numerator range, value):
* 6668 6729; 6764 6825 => 1.05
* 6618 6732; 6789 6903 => 1.03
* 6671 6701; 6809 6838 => 1.05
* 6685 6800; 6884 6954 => 0.97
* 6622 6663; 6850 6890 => 1.01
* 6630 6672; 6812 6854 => 1.05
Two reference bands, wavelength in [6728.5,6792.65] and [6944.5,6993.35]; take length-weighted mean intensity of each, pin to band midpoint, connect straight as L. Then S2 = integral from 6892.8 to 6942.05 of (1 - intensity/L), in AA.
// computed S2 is -0.9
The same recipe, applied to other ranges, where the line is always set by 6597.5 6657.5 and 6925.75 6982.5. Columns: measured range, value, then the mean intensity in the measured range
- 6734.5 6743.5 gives 0.2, 15.7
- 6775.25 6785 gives -0.9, 17.3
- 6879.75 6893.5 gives -1.1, 16.9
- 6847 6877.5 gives -0.6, 16.1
